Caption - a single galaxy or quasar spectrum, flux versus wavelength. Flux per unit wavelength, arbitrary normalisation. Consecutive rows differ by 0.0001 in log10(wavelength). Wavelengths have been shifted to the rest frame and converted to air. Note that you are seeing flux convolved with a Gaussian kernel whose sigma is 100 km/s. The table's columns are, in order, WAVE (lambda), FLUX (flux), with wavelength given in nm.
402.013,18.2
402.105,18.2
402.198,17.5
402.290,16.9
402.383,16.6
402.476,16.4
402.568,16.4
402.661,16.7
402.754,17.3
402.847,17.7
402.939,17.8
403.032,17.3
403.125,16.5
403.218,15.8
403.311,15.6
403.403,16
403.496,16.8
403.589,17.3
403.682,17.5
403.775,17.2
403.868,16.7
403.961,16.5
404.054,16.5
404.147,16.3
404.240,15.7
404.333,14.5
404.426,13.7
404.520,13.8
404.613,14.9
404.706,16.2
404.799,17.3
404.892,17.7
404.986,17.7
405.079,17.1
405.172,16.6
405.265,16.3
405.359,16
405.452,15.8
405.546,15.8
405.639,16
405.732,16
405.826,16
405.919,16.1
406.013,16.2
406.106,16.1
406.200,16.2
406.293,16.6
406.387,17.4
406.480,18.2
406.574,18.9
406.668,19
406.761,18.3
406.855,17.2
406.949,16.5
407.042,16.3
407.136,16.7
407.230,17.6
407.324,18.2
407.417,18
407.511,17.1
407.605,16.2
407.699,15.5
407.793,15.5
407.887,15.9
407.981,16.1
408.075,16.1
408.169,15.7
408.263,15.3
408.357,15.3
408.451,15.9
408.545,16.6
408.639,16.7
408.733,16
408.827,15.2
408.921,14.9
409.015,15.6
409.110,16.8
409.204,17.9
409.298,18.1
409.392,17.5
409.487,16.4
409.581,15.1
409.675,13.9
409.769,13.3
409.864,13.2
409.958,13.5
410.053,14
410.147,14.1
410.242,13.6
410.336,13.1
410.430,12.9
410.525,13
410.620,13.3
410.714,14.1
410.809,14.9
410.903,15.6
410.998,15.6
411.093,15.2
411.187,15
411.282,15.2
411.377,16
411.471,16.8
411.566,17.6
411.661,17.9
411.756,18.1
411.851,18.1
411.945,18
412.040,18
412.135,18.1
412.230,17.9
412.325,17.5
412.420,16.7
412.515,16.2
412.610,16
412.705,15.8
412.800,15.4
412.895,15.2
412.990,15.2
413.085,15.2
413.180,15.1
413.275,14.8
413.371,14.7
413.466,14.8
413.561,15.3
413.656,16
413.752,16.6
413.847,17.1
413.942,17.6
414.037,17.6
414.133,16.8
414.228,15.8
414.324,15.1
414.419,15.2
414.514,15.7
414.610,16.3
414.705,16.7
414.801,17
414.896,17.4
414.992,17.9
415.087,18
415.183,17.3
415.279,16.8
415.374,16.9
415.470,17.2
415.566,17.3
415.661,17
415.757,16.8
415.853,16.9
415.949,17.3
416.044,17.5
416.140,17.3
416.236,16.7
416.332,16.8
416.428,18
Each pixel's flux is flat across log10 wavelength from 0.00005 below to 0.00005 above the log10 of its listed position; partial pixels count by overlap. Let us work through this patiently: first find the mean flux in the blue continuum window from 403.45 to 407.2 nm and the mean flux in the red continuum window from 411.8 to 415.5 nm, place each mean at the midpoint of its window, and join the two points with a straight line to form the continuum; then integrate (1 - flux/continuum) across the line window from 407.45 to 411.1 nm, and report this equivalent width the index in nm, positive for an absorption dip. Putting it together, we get 0.28 nm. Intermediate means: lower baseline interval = 16.5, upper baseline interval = 16.5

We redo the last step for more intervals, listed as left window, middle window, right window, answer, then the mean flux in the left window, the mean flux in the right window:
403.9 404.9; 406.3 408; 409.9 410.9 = -0.27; 15.7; 13.7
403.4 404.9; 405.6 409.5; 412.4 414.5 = -0.15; 16.1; 15.8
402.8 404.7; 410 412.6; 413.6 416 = 0.13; 16.2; 16.8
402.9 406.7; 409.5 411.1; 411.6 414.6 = 0.23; 16.5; 16.4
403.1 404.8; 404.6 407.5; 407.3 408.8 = -0.14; 16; 16.2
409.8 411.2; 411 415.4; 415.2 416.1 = -0.24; 14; 17.1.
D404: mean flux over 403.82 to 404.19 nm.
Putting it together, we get 16.5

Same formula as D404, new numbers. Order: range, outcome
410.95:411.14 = 15.4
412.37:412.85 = 16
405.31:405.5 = 15.8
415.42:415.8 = 17.1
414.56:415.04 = 17.1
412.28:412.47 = 17.1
